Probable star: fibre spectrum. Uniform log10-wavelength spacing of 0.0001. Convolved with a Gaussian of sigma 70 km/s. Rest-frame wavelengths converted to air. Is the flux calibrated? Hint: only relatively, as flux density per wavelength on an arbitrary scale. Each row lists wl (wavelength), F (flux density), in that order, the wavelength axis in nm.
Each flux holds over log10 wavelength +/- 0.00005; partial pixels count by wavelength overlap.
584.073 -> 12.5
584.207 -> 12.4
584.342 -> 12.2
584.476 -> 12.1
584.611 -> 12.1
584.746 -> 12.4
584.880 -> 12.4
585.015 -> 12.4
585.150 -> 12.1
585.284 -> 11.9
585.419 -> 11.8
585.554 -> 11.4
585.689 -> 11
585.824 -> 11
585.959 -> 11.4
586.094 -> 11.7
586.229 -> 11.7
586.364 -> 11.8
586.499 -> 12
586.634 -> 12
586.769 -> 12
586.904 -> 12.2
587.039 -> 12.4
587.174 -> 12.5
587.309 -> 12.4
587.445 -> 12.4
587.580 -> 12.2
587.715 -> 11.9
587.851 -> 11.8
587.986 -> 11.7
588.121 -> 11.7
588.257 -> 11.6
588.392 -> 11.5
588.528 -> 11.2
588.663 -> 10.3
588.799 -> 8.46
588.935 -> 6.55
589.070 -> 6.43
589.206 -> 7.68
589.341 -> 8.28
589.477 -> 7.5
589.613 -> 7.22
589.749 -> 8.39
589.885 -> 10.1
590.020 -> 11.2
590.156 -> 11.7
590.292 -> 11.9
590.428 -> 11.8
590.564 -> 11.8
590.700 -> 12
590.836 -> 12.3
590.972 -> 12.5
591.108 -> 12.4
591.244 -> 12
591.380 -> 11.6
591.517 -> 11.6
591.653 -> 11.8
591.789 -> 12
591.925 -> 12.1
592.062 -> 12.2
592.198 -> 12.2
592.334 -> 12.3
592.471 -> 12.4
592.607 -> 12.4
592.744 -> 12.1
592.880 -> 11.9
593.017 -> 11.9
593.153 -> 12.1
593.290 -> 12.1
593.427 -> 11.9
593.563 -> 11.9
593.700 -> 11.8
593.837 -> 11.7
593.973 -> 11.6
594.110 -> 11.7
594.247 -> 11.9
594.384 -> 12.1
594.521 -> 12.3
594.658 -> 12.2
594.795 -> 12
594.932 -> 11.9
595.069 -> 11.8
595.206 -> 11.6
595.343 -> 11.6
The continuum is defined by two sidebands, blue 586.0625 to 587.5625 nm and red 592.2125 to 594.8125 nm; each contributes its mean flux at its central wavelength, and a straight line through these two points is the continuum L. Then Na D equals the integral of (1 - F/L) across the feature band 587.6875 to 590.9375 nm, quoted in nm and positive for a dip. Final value 0.50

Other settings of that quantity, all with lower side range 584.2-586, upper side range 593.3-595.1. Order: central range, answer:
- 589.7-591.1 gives 0.05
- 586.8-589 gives 0.11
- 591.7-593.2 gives -0.03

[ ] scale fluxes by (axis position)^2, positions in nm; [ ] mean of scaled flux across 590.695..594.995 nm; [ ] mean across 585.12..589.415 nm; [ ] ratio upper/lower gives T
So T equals 1.11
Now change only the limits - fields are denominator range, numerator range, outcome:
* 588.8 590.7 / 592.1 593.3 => 1.31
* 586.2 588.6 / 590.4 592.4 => 1.02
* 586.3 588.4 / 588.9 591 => 0.83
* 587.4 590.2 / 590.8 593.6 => 1.23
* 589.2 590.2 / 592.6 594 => 1.34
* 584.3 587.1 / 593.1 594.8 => 1.03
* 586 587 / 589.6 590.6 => 0.91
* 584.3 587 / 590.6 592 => 1.03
